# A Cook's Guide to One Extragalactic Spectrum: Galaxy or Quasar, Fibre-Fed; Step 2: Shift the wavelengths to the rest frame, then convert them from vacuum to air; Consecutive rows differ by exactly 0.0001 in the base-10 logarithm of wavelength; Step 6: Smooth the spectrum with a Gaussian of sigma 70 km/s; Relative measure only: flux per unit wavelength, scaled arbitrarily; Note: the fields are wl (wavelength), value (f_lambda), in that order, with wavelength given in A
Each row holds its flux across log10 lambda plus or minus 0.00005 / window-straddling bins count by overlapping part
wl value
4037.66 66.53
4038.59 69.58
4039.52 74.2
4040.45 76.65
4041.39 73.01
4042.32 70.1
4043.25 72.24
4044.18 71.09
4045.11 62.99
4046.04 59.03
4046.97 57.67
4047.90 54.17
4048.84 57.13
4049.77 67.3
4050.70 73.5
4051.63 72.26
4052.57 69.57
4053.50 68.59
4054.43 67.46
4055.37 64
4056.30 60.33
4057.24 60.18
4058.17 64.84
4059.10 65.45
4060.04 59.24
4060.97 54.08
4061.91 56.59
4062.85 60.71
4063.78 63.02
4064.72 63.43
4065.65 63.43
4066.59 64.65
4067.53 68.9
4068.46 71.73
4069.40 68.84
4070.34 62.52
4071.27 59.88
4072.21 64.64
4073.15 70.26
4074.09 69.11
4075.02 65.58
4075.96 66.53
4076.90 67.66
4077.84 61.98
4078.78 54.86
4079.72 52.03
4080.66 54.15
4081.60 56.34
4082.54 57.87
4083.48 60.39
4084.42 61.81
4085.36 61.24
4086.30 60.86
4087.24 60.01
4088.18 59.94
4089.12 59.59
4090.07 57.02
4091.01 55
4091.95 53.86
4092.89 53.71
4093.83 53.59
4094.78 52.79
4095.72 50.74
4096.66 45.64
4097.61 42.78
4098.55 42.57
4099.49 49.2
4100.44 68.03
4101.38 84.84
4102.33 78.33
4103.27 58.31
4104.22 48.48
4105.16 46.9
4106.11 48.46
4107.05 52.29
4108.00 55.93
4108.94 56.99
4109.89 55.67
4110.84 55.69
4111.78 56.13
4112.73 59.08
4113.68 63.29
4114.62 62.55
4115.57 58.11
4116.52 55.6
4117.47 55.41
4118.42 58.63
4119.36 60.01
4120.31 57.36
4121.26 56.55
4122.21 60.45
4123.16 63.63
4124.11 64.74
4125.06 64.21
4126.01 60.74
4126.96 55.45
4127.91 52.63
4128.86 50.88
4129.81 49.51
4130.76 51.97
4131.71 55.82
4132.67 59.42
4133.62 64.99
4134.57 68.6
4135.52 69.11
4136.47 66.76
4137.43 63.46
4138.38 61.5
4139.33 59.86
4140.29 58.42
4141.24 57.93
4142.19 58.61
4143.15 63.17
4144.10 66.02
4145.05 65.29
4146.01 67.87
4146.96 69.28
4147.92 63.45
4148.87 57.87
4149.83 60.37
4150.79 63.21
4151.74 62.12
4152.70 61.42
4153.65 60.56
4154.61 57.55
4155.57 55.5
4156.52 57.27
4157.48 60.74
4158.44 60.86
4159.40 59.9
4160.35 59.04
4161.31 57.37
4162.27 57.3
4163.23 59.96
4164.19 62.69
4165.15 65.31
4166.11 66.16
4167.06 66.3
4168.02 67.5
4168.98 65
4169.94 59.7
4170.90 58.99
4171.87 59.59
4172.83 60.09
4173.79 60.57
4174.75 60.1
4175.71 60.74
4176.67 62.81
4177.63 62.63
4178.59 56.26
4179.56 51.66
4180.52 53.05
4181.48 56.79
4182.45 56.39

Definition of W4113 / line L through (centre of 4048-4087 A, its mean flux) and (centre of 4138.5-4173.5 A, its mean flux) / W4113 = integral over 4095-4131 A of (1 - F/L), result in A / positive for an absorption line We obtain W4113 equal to 3.16 A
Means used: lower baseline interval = 63.1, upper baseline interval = 61.4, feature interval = 56.8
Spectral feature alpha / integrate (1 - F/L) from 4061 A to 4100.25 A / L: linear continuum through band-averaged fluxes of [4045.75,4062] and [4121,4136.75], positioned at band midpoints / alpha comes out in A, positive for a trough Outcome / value 1.7 A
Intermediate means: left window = 63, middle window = 59.1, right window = 59.7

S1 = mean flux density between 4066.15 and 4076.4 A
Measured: 66.6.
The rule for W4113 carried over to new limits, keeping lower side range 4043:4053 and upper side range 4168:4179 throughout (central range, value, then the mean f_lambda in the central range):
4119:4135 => 0.98 A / 58.6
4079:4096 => 1.86 A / 56.8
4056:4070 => 0.32 A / 63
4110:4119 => 0.67 A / 58.2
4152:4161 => 0.33 A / 59.2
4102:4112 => 1.22 A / 55.4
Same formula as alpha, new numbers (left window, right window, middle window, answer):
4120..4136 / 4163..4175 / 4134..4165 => -0.4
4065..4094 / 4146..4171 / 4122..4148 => 0.1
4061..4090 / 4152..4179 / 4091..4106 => 1.6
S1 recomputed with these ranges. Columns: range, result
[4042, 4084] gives 63.4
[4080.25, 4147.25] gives 58.5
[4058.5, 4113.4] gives 59.1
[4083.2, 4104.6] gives 57.3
